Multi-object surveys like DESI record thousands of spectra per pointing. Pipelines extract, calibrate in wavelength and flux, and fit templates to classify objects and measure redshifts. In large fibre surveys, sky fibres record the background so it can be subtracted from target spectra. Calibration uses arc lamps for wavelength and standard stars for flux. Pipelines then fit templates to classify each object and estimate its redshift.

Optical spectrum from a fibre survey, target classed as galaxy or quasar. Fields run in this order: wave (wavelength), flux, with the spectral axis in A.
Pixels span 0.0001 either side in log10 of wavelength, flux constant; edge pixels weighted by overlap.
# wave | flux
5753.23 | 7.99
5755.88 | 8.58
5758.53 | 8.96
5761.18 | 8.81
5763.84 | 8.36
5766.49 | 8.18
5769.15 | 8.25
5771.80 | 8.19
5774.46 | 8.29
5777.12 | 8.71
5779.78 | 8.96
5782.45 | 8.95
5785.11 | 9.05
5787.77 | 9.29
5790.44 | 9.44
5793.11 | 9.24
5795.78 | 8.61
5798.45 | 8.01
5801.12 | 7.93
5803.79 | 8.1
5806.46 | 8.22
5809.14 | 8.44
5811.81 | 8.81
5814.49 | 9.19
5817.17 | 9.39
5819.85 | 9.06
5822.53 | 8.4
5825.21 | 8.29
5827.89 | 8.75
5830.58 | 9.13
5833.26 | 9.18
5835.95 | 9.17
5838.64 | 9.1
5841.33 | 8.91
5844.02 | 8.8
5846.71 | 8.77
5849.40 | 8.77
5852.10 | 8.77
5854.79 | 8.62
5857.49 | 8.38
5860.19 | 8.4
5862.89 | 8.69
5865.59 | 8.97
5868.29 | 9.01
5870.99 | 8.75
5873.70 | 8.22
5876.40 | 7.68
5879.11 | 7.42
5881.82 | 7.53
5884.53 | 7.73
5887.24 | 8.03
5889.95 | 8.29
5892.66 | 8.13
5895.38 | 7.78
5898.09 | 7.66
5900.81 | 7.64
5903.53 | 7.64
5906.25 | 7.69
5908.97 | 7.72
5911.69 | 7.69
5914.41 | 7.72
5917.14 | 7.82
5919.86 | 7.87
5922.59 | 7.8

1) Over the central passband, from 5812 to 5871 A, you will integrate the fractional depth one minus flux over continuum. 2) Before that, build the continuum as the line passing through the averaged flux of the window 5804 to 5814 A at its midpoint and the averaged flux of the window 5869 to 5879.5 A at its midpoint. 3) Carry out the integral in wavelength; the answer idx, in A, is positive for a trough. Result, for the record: -3.7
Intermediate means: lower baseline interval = 8.51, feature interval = 8.84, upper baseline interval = 8.13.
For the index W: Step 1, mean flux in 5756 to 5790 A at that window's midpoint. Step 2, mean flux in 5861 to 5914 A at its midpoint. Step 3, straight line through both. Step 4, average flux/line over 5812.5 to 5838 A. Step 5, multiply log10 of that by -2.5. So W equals -0.07 mag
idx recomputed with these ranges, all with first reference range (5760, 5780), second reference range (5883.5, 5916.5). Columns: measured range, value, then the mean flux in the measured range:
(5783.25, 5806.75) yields -1.0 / 8.68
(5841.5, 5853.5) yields -1.1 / 8.79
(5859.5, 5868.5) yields -0.9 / 8.77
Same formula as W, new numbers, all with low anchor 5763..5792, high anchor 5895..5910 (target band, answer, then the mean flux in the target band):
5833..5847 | -0.100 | 8.99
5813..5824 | -0.078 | 9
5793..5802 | 0.023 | 8.36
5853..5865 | -0.068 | 8.56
